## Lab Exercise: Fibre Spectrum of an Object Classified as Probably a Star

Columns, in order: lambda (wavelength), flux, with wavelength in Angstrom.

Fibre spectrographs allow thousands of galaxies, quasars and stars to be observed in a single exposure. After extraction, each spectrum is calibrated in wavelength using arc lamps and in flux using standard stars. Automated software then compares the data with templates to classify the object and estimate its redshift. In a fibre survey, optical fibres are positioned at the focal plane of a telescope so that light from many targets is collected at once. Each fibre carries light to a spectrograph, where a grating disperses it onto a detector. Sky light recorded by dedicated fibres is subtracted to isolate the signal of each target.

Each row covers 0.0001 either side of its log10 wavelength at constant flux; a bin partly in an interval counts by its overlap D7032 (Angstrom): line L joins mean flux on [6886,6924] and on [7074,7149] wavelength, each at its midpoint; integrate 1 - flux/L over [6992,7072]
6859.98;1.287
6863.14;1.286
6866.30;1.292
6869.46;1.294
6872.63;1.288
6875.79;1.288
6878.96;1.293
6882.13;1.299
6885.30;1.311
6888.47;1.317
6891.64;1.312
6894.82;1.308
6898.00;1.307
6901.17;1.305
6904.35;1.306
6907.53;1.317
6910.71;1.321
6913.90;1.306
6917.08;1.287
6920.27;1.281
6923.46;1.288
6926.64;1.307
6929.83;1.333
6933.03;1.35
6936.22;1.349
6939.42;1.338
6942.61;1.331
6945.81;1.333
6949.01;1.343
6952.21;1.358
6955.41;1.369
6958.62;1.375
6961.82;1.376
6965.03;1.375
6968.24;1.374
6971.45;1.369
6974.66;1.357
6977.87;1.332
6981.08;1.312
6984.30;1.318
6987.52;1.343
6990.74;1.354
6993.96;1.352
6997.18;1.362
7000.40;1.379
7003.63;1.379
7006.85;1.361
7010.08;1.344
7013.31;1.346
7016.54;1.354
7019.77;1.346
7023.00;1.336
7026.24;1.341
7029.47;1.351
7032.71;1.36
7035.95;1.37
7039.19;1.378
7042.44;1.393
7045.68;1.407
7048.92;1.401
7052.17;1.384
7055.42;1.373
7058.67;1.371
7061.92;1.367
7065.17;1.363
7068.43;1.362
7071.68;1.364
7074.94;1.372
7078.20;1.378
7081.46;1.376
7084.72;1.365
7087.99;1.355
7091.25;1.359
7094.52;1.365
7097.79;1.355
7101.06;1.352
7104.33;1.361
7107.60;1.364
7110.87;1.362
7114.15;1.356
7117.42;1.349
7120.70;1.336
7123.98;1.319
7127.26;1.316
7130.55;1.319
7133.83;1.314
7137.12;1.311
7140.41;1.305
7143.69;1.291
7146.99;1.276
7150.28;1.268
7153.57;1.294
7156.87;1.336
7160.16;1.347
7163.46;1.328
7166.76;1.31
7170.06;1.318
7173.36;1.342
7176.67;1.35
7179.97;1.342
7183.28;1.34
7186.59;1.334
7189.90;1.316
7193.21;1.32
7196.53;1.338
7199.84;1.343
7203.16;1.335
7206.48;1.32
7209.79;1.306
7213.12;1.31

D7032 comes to -2.3 Angstrom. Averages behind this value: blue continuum 1.31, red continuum 1.34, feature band 1.37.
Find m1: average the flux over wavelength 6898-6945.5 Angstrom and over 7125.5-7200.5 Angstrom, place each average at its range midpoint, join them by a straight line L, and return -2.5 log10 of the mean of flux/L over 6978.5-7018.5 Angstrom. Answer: -0.03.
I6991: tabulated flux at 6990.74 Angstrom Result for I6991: 1.354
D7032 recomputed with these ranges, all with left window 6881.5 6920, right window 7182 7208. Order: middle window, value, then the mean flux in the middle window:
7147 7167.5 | 0.25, 1.31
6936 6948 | -0.24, 1.34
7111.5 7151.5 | 0.31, 1.31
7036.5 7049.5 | -0.73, 1.39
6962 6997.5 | -1.00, 1.35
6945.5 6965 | -0.75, 1.36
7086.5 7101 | -0.39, 1.36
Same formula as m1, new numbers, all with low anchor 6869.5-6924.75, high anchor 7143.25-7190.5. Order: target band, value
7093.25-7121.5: -0.03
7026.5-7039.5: -0.04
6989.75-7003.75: -0.05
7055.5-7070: -0.04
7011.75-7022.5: -0.03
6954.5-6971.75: -0.05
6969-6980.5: -0.04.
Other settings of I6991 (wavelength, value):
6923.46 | 1.288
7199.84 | 1.343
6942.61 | 1.331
